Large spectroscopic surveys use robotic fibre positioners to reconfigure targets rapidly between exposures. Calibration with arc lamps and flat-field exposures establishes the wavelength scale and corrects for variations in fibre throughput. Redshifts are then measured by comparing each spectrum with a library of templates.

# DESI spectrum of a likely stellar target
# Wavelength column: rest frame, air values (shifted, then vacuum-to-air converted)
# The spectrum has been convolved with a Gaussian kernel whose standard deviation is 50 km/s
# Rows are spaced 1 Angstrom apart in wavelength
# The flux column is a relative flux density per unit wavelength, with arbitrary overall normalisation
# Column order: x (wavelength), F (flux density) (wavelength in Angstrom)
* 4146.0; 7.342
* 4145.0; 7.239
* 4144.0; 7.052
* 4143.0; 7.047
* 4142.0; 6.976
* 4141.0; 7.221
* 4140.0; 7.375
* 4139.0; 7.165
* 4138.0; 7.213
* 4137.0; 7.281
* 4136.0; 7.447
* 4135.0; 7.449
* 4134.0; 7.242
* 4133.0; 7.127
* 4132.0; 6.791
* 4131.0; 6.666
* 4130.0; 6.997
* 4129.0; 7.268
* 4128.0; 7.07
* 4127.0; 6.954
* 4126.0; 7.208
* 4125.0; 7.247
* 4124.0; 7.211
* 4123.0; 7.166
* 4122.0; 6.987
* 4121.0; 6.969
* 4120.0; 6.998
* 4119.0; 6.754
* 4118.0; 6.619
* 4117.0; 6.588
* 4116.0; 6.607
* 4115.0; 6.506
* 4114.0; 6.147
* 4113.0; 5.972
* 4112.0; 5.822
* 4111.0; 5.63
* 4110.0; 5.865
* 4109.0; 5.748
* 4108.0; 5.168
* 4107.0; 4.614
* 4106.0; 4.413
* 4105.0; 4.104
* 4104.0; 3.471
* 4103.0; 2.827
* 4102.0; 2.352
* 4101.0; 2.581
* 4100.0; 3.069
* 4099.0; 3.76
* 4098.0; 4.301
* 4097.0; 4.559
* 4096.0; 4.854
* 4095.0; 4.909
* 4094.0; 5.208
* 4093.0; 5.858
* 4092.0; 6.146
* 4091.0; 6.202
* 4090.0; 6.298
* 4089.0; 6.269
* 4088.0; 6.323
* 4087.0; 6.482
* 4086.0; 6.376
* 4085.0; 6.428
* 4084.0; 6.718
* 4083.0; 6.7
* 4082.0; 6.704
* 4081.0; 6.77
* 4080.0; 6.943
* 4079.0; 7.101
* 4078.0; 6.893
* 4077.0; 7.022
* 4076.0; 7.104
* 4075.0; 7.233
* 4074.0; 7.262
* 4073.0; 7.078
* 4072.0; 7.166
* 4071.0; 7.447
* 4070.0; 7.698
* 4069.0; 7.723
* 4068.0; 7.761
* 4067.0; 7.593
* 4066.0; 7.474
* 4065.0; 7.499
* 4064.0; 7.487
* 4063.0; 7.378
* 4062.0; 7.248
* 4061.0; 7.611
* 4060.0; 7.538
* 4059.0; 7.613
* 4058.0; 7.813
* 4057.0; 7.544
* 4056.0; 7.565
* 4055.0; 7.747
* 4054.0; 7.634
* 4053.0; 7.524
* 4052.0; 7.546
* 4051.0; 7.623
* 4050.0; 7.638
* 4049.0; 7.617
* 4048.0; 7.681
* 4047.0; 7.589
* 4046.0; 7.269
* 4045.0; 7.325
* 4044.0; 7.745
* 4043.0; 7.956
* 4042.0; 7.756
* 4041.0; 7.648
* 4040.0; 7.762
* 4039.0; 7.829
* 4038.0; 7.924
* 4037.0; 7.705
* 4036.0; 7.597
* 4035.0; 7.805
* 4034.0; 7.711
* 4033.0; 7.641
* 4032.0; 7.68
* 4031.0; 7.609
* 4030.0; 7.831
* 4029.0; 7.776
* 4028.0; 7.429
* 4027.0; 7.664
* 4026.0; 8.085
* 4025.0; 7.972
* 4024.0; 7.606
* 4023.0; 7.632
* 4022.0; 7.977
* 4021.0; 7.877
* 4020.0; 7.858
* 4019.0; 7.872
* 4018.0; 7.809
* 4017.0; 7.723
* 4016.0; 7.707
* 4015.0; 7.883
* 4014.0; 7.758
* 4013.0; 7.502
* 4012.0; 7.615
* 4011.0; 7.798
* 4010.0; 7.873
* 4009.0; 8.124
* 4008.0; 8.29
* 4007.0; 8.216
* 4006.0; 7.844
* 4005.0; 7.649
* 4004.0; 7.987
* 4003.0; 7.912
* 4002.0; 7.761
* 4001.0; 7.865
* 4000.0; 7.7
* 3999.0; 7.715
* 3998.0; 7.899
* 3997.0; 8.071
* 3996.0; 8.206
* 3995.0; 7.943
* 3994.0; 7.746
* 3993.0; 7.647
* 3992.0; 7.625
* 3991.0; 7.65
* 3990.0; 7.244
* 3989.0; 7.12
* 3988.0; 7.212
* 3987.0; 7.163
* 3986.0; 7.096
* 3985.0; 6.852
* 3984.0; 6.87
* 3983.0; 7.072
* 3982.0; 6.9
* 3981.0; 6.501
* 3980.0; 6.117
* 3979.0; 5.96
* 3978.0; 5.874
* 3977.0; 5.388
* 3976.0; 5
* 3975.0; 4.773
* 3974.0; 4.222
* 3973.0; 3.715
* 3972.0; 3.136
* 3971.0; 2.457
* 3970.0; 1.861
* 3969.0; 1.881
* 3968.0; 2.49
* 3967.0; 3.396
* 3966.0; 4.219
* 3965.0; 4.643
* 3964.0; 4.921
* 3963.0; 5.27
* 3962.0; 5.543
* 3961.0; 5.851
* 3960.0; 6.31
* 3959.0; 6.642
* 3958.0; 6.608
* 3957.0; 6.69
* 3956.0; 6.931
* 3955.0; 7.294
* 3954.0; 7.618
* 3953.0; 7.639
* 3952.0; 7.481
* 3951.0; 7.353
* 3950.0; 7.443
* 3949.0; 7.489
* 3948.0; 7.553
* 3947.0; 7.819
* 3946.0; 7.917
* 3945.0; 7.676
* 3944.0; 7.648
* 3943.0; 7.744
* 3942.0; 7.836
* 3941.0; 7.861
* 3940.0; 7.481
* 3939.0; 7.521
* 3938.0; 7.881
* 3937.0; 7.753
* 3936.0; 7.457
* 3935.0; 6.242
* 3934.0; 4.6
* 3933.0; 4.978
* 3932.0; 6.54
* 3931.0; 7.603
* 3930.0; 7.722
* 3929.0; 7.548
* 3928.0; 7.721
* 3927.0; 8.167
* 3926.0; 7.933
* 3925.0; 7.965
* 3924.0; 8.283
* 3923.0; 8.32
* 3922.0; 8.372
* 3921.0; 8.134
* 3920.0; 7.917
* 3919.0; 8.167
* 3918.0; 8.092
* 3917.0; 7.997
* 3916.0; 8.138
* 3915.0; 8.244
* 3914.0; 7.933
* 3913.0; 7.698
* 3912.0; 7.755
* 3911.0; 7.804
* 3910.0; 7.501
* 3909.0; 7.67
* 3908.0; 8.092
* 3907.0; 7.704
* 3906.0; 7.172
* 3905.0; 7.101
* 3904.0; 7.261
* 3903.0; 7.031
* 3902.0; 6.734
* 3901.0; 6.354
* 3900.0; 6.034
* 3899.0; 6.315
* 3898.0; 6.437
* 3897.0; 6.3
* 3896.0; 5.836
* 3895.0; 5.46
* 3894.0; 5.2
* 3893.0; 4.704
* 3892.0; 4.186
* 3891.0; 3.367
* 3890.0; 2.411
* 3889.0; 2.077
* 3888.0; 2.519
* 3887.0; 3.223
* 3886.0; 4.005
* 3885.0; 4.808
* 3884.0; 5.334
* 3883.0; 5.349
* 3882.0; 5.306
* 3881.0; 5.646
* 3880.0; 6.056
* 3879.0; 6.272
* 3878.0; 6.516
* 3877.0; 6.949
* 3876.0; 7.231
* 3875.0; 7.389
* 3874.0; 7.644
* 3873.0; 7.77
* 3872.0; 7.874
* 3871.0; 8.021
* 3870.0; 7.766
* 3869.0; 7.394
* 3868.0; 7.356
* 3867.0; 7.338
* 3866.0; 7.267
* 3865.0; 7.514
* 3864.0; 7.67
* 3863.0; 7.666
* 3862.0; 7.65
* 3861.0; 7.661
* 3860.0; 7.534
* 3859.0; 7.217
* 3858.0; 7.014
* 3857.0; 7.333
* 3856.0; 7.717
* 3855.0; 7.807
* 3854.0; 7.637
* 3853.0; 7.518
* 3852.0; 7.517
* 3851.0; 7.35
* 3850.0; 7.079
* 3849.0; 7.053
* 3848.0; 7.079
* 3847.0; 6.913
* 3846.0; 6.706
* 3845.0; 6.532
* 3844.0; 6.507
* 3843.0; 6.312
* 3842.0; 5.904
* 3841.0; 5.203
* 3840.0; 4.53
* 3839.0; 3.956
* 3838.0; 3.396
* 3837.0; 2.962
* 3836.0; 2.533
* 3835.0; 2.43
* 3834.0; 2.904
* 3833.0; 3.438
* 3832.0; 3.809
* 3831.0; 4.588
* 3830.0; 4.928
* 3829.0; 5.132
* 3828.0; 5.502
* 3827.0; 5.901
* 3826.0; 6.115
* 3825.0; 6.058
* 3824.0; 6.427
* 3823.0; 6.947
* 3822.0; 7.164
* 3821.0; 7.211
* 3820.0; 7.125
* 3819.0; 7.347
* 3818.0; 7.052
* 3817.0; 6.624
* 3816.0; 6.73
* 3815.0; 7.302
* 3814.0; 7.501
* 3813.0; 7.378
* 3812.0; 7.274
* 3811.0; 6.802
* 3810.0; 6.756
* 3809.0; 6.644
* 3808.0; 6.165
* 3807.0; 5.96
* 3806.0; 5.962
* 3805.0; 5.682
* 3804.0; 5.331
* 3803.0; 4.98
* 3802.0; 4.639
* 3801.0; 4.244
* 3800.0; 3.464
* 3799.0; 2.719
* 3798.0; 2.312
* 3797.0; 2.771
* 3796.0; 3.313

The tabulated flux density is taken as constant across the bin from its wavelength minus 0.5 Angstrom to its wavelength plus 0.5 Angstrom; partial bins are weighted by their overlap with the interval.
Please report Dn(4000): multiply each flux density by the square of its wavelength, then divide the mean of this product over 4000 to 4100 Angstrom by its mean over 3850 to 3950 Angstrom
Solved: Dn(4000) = 1.1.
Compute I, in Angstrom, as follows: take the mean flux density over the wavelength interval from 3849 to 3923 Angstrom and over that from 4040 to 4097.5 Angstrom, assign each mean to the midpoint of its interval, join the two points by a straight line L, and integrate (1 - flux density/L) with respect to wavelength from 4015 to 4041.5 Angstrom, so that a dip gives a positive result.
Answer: -2.9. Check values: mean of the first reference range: 6.75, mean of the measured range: 7.76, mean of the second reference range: 7.06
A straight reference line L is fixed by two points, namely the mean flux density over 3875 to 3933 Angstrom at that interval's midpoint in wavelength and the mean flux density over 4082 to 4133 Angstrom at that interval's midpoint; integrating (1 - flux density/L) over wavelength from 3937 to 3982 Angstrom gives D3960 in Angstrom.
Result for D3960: 2.4 Angstrom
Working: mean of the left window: 6.56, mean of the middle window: 6.02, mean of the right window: 5.82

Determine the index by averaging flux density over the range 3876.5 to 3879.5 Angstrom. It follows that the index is 6.58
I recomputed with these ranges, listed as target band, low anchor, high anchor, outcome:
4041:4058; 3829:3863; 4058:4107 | -4.14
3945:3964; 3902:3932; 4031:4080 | 1.94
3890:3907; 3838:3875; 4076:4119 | 2.16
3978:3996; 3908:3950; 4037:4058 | 1.28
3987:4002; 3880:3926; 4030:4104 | -2.35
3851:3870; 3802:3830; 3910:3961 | -1.87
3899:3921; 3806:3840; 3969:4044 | -3.93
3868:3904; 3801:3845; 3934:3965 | 2.98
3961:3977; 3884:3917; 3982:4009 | 7.20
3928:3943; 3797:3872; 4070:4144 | -2.29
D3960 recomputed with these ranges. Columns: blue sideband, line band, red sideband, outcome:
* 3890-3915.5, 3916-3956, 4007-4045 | -3.9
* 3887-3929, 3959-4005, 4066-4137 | 3.2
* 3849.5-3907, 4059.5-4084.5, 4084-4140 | -5.0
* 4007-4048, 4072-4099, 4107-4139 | 3.3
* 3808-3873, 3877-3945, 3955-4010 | -3.0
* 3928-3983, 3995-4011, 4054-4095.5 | -3.6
